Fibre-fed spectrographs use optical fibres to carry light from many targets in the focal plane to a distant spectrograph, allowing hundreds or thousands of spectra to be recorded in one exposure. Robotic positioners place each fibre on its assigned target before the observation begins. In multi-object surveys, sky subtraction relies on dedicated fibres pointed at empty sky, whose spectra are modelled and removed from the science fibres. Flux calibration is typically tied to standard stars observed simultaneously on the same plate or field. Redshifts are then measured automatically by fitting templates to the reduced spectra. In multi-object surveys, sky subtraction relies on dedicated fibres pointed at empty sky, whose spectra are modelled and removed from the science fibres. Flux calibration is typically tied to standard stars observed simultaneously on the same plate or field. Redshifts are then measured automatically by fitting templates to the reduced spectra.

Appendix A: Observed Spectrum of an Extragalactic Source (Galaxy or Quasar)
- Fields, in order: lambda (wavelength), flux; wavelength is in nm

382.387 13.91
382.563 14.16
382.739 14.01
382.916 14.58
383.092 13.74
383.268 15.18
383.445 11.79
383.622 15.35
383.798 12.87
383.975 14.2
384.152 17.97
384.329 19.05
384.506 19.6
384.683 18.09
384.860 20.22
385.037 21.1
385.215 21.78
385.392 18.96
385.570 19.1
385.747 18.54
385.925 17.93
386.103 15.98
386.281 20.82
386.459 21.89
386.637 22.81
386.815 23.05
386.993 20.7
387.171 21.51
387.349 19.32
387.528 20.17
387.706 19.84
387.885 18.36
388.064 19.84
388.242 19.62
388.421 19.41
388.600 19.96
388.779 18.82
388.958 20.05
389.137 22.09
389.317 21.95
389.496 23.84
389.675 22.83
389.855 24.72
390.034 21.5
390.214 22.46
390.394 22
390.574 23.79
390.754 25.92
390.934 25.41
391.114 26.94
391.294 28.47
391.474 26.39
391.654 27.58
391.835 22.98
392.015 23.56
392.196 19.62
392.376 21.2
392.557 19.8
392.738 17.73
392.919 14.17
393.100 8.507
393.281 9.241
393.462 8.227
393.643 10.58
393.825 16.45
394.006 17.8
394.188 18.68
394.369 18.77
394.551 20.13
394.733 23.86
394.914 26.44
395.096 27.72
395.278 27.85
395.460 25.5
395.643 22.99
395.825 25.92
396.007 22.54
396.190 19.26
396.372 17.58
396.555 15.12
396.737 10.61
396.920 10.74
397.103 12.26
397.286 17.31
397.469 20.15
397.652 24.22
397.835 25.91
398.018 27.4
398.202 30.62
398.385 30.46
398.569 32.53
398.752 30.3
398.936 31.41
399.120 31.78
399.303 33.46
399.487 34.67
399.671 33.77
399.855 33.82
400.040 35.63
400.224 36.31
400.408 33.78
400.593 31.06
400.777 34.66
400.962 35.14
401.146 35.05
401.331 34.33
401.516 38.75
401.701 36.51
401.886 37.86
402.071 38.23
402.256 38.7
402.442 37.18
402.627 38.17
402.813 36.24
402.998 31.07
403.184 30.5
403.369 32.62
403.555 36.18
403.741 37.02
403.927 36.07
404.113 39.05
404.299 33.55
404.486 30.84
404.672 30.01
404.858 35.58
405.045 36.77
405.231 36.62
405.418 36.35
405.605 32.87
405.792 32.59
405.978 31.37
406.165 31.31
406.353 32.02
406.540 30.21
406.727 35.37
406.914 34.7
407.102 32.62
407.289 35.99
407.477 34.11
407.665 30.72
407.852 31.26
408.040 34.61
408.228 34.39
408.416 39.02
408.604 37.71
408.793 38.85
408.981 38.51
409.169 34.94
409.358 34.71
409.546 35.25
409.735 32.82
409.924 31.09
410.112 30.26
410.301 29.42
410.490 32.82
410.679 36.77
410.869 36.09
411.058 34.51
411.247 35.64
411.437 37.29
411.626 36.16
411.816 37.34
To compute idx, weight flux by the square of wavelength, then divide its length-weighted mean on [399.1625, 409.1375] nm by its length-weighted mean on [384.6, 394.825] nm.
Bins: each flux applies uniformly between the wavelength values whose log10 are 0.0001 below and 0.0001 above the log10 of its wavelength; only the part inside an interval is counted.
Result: 1.85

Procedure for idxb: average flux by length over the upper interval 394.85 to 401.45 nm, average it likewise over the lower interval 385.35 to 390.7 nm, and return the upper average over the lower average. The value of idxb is 1.31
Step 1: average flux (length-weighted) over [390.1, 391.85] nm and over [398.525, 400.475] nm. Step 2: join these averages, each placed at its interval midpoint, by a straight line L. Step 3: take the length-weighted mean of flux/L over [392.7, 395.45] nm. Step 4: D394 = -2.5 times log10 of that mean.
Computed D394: 0.50 mag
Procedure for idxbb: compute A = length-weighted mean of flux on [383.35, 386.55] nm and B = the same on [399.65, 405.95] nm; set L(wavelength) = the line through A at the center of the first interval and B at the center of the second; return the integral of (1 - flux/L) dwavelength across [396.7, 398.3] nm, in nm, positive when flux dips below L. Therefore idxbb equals 0.52 nm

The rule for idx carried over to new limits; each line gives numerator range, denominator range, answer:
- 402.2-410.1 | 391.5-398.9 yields 1.76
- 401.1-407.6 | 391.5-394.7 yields 2.08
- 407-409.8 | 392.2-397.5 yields 2.06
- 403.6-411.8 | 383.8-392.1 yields 1.79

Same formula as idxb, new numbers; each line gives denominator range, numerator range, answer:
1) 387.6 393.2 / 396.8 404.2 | 1.48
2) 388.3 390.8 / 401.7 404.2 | 1.64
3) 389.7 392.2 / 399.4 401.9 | 1.43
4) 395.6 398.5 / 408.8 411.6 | 1.65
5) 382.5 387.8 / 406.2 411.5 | 1.89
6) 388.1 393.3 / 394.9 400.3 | 1.20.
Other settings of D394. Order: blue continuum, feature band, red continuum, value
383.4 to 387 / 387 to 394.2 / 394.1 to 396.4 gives 0.03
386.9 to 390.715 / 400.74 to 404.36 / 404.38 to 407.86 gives -0.17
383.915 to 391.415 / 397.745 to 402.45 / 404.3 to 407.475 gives -0.14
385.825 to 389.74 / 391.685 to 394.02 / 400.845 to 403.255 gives 0.49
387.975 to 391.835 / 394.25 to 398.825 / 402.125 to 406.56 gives 0.24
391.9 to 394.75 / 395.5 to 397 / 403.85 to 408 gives 0.11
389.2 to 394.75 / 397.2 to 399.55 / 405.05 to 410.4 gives -0.10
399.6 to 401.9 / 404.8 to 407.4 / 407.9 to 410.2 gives 0.04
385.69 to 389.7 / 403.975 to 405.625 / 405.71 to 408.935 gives -0.08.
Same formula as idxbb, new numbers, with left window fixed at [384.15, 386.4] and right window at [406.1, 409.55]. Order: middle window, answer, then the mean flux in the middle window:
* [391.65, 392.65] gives 0.079 nm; 22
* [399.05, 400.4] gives -0.240 nm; 34.2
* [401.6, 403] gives -0.288 nm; 37.1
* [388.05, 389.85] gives 0.057 nm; 21.1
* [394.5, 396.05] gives 0.064 nm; 25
